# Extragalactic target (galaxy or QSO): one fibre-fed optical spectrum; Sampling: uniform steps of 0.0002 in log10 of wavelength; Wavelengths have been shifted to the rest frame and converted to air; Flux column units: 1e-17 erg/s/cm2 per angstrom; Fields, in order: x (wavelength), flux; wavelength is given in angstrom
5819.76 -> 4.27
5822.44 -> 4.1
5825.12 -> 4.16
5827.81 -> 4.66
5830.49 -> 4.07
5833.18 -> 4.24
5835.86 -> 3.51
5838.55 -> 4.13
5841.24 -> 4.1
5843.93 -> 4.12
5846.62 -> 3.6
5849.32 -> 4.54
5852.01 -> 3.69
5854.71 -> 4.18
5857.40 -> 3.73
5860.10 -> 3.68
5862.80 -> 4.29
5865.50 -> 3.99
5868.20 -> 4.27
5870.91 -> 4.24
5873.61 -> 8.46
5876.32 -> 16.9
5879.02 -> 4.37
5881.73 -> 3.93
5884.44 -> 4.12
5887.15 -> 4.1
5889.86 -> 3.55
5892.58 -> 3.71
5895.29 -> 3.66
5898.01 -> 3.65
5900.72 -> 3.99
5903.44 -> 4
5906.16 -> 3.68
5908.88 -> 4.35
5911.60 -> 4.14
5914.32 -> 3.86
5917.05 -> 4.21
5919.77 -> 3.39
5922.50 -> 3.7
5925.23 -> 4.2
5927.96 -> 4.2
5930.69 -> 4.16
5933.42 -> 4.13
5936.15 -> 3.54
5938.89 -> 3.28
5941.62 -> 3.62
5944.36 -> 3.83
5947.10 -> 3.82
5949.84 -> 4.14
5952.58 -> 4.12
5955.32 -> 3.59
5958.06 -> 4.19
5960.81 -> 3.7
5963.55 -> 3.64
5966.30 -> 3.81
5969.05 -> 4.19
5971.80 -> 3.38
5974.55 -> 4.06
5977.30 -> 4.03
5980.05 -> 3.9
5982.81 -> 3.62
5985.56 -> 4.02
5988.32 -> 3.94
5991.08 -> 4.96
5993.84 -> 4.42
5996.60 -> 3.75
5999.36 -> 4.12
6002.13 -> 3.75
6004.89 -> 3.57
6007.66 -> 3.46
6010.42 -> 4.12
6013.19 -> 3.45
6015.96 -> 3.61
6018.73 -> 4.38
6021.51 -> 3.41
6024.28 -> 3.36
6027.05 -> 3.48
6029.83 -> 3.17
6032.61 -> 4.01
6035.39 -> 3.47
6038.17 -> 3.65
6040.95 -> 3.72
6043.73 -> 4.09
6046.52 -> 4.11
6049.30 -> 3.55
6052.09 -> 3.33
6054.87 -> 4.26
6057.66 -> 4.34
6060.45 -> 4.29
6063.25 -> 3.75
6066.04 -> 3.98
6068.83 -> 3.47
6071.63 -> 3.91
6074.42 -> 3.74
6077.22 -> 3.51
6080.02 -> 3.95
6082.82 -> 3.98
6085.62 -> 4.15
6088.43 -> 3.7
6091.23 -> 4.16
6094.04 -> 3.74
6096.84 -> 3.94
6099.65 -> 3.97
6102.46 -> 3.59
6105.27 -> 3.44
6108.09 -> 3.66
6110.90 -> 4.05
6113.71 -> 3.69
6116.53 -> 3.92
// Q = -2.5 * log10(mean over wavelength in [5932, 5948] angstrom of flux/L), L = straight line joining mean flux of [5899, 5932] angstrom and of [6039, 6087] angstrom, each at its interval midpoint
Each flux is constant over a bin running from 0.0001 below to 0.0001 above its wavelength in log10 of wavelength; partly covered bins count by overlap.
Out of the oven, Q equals 0.08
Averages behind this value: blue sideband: 3.99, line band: 3.7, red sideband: 3.89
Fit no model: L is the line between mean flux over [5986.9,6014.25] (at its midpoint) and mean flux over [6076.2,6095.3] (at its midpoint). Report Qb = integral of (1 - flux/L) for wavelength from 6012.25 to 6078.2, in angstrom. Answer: 2.8 angstrom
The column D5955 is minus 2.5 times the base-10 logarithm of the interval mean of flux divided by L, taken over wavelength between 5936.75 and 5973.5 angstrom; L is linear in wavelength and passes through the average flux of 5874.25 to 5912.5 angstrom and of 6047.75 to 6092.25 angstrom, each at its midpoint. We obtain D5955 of 0.20 mag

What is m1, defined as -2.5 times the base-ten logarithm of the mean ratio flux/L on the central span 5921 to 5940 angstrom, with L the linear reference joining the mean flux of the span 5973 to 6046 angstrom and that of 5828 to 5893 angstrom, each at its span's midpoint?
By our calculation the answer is 0.11 mag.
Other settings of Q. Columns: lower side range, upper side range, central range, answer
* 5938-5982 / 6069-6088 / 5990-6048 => 0.009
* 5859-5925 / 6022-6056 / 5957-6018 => 0.033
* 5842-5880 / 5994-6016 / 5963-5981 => 0.068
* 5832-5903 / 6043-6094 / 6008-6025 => 0.103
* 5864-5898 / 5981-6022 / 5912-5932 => 0.222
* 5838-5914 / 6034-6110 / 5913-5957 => 0.135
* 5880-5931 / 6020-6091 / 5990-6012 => -0.046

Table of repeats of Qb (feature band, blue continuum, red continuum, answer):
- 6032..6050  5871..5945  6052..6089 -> 0.99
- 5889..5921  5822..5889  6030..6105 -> 4.89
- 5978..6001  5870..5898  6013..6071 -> 1.54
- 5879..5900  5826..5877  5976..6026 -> 3.28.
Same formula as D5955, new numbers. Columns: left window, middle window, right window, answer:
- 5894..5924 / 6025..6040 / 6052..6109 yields 0.092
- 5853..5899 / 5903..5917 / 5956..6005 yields 0.157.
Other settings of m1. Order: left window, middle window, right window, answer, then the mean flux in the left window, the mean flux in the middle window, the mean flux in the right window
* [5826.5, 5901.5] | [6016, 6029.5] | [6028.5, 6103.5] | 0.112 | 4.63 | 3.61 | 3.84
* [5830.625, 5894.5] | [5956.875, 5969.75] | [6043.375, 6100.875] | 0.118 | 4.74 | 3.89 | 3.9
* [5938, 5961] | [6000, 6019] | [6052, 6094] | 0.037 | 3.83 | 3.74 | 3.91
